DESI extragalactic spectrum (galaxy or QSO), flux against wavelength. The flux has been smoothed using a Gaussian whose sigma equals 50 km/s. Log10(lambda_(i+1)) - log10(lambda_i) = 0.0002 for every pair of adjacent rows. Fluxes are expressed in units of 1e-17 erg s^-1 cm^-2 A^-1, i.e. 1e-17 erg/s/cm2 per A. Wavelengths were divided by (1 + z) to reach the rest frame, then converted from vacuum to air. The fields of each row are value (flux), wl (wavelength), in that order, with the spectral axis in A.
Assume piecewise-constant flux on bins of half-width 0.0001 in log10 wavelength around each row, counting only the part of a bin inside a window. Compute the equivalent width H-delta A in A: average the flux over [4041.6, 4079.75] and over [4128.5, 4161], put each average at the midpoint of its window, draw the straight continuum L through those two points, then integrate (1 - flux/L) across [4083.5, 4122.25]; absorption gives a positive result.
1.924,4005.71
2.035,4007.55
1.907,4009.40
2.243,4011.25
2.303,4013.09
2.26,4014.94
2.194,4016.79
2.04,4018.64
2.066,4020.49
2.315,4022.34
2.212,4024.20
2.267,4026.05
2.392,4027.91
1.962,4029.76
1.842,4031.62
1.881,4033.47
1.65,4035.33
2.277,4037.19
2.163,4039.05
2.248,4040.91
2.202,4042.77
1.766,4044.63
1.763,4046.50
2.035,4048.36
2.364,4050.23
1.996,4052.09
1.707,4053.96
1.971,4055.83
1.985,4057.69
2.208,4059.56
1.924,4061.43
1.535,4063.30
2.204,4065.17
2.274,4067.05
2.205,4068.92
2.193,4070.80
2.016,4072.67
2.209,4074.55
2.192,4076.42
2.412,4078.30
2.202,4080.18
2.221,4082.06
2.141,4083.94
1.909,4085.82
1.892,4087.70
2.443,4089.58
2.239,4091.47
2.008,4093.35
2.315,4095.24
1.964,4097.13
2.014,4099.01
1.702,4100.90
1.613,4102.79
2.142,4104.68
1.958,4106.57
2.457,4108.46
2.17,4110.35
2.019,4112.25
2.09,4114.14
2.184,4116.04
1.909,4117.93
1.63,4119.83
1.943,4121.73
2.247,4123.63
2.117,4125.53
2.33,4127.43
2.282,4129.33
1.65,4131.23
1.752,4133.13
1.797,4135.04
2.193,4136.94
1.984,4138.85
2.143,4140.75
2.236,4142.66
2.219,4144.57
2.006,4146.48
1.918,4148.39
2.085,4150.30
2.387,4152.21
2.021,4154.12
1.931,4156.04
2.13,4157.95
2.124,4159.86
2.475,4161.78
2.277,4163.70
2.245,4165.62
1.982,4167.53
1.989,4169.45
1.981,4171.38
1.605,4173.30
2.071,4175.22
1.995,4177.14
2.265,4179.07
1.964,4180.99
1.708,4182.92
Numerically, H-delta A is 0.4 A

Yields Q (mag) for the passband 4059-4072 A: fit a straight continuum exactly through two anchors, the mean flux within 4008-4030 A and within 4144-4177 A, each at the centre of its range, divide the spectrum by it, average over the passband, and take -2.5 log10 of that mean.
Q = 0.04 mag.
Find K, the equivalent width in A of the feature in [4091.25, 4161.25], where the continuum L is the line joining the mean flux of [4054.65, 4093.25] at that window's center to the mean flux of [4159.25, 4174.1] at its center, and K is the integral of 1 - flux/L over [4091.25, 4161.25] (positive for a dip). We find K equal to 1.6 A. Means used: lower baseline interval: 2.11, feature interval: 2.05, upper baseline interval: 2.09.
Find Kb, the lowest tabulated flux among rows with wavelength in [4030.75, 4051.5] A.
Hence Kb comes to 1.65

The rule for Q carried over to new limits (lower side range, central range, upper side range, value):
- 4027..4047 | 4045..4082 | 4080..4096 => 0.01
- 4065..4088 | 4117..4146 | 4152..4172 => 0.06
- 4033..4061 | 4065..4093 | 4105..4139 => -0.08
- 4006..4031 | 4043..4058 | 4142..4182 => 0.10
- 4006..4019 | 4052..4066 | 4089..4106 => 0.08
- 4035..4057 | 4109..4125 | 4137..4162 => 0.03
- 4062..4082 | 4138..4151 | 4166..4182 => -0.03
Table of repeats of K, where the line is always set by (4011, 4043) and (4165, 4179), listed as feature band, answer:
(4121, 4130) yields -0.7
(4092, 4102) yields 0.3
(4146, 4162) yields -0.8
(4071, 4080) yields -0.5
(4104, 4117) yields -0.6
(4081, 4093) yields -0.3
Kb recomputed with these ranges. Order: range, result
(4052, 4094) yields 1.535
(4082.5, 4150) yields 1.613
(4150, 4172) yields 1.931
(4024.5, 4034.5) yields 1.842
